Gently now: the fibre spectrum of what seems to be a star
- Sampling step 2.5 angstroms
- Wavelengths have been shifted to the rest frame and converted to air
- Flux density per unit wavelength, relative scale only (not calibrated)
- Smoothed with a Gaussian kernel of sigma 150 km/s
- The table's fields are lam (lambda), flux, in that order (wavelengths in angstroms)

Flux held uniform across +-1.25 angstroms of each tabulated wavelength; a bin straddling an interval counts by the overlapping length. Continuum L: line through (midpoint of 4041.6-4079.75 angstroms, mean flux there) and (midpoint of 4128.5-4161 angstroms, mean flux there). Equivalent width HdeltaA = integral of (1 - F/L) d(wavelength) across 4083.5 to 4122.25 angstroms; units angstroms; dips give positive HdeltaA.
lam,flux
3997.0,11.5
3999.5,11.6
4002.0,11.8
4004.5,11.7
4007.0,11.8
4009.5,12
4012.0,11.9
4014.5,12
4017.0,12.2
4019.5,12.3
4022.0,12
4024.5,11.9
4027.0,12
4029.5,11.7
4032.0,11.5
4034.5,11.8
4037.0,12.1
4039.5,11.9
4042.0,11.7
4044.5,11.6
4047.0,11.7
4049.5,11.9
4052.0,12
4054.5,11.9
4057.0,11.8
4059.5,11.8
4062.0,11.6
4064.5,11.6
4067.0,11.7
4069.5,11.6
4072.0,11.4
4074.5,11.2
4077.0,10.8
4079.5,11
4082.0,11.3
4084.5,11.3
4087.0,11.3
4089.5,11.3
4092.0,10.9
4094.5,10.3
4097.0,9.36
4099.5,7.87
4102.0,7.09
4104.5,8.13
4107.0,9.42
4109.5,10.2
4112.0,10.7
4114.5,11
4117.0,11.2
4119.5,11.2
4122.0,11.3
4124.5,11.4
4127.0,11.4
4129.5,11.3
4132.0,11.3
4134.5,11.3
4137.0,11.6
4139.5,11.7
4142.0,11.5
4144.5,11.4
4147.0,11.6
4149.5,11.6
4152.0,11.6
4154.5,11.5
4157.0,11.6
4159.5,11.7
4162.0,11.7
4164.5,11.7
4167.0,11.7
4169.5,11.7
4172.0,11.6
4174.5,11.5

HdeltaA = 4.80 angstroms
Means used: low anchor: 11.6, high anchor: 11.5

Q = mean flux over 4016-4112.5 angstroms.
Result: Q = 11.1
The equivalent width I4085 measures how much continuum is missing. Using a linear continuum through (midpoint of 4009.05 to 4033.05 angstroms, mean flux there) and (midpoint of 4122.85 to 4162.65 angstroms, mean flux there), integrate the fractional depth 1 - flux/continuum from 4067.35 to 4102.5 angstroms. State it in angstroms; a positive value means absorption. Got 3.4 angstroms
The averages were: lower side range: 12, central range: 10.6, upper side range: 11.5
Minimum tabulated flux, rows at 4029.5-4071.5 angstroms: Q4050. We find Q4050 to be 11.5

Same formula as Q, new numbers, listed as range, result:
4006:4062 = 11.9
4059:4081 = 11.4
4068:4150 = 10.8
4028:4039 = 11.8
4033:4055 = 11.8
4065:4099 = 11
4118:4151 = 11.4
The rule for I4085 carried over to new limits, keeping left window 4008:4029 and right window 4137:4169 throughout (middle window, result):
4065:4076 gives 0.37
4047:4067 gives 0.20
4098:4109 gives 3.24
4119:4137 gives 0.54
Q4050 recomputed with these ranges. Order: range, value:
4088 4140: 7.09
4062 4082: 10.8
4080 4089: 11.3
